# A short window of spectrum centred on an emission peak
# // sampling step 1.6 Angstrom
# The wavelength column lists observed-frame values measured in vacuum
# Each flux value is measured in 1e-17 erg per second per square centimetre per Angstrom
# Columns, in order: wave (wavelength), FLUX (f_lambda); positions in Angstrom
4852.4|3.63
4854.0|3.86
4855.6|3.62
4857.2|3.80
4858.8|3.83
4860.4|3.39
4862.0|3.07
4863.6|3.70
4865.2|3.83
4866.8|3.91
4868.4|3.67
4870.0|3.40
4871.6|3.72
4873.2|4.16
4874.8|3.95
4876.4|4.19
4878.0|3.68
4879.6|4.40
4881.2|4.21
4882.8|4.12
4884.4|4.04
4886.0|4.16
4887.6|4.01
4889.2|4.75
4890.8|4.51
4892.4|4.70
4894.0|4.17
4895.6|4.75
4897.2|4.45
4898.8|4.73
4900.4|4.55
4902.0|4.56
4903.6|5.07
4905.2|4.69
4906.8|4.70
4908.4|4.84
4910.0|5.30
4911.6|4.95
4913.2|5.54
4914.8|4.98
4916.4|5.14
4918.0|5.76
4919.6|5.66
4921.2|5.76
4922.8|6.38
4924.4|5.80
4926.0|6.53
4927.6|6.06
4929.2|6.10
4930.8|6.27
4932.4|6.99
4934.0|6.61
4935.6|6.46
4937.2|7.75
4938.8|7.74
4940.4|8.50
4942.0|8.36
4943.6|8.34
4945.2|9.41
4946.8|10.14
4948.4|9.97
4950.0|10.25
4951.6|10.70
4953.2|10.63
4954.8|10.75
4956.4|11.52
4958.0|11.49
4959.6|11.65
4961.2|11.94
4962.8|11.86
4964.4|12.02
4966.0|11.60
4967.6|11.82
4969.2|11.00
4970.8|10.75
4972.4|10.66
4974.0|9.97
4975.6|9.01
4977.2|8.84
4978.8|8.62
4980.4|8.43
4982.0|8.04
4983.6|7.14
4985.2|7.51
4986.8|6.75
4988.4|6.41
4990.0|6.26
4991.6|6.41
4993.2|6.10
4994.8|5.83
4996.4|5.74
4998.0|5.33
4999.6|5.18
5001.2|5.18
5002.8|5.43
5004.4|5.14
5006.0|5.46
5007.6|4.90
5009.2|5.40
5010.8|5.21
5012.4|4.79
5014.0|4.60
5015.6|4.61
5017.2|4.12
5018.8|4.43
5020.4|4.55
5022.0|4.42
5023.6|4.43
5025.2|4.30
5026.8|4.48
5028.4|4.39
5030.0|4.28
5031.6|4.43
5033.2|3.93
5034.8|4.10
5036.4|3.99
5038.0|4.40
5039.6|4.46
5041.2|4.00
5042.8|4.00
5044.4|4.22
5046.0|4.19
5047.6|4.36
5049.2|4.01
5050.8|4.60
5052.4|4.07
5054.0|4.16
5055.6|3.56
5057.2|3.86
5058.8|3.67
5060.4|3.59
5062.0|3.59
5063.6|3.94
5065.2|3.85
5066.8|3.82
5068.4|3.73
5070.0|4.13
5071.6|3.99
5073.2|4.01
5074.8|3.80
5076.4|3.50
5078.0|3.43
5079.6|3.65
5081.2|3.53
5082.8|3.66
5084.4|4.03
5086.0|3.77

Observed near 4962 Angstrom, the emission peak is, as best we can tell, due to C IV 1549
